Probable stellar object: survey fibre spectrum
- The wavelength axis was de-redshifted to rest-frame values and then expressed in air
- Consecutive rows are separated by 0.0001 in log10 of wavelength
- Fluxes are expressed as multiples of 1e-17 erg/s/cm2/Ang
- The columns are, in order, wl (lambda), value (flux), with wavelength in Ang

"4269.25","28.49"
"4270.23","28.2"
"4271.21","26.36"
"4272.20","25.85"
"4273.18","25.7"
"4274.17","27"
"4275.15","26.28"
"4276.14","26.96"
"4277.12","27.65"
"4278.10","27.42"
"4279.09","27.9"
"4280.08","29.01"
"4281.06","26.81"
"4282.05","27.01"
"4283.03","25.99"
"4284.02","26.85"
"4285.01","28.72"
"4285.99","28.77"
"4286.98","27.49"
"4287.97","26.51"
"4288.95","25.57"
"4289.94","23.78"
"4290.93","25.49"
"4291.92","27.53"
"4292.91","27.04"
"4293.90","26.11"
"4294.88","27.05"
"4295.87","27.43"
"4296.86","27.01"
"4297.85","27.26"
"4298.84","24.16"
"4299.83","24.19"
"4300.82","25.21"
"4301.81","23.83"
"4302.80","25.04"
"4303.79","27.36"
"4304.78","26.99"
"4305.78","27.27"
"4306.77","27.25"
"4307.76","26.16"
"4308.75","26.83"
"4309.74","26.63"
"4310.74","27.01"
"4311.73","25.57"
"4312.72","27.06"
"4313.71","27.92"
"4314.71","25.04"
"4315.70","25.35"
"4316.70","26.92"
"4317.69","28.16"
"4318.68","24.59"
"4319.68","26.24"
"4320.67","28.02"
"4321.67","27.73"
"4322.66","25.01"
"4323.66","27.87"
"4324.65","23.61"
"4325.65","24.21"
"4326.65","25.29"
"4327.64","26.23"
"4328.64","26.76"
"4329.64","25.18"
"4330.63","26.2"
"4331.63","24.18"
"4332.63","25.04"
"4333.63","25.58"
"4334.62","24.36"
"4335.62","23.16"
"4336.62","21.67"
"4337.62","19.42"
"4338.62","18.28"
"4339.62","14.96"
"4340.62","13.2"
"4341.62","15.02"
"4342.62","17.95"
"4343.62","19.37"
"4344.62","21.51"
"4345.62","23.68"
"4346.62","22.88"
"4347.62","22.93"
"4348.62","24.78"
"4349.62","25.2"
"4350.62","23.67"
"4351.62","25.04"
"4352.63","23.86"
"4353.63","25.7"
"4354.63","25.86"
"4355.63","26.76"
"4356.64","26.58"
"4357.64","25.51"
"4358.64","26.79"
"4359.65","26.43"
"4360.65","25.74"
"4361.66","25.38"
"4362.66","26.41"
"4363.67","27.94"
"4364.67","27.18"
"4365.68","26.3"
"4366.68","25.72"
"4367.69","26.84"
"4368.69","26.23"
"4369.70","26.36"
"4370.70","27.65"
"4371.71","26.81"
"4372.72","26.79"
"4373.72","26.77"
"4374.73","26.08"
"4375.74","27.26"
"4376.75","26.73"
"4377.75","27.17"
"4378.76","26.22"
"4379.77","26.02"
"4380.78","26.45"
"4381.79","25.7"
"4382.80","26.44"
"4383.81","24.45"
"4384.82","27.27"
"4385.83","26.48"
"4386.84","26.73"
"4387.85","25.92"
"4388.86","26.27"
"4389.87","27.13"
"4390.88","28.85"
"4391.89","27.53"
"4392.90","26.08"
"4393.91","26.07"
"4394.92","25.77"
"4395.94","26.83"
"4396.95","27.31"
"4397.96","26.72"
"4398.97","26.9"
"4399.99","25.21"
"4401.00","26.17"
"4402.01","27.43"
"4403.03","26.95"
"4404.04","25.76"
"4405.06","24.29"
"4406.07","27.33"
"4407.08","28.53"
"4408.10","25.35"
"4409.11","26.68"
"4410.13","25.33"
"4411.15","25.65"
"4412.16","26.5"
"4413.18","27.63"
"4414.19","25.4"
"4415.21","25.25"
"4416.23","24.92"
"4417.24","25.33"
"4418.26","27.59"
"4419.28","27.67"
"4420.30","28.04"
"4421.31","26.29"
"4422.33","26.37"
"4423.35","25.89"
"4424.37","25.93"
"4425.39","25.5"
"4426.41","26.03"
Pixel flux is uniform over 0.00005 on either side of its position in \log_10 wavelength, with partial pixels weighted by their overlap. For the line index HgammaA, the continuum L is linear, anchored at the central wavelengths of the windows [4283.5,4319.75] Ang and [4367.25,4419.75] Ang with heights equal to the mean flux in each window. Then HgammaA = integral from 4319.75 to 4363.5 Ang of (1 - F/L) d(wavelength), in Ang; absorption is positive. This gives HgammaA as 4.3 Ang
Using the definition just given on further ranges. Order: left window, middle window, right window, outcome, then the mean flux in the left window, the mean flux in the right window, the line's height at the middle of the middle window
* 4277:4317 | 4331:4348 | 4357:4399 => 3.7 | 26.6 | 26.6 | 26.6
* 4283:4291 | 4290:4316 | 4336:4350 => -1.6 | 26.7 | 20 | 24.8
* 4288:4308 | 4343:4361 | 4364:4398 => 1.3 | 26.1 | 26.6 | 26.4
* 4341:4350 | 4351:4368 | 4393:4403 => -2.5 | 21.3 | 26.5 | 22.7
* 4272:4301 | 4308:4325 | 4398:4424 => 0.1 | 26.7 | 26.3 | 26.6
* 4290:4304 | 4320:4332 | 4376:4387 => 0.1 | 26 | 26.3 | 26.1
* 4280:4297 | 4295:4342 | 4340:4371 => 1.6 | 26.9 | 24.3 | 25.7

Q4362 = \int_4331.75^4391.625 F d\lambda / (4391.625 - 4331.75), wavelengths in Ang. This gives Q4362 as 24.7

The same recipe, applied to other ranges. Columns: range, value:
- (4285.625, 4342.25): 25.1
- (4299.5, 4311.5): 26.2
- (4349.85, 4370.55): 26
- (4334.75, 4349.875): 20.3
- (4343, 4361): 24.5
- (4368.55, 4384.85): 26.5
